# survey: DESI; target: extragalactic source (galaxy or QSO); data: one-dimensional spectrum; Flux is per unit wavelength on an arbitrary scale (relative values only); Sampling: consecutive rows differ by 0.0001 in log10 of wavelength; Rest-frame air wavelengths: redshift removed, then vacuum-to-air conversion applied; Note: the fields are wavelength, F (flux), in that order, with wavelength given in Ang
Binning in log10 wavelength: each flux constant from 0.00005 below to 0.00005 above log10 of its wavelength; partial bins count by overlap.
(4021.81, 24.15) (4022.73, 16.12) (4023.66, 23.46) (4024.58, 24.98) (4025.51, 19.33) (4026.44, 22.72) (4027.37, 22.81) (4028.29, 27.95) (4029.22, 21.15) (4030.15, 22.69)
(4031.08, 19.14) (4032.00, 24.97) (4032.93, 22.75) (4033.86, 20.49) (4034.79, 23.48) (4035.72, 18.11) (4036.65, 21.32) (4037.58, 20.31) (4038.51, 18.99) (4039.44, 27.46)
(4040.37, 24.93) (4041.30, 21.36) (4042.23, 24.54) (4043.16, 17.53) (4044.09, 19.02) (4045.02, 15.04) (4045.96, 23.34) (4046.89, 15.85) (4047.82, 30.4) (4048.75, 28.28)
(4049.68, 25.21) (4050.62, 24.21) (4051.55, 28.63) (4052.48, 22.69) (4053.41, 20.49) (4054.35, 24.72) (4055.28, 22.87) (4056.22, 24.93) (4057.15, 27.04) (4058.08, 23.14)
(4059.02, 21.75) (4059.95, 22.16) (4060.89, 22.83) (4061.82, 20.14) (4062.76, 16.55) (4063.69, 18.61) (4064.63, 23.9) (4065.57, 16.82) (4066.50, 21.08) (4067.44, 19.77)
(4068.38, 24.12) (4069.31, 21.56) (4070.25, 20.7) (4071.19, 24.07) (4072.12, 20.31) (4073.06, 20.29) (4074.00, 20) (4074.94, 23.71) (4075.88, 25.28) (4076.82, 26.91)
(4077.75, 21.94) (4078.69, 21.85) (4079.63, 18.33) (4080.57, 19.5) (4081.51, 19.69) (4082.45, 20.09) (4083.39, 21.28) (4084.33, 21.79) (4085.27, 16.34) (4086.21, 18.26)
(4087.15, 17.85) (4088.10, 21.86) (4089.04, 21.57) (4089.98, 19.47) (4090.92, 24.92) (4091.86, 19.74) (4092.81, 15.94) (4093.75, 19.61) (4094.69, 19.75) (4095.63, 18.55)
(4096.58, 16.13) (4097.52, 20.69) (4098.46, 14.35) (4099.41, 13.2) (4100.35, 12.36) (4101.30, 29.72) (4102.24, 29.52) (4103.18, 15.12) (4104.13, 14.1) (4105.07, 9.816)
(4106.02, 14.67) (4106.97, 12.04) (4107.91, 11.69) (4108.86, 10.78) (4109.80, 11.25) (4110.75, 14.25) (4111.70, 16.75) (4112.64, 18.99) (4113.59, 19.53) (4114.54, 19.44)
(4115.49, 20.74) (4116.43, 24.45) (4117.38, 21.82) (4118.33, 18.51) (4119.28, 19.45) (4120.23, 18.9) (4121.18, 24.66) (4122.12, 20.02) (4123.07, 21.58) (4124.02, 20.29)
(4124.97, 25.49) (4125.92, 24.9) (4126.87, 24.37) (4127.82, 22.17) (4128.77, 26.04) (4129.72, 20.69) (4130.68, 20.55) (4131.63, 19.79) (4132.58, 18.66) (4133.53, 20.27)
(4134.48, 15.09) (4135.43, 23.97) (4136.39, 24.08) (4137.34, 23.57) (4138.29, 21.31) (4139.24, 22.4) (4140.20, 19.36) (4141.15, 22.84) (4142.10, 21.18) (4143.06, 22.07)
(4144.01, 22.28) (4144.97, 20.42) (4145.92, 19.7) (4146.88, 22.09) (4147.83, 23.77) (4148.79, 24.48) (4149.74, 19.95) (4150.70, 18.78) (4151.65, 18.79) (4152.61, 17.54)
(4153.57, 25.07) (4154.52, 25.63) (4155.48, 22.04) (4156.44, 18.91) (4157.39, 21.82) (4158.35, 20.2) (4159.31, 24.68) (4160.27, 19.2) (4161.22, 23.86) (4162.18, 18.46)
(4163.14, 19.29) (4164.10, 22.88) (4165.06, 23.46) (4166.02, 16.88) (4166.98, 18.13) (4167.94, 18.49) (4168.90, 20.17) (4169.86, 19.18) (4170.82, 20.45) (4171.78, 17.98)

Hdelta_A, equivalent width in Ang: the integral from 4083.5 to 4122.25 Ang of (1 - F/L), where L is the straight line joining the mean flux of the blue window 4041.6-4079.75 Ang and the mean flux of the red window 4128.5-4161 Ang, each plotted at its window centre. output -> 6.3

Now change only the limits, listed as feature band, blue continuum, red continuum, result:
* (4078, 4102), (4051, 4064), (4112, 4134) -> 2.81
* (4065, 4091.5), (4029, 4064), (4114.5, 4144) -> 1.20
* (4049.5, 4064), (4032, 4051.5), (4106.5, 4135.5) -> -0.70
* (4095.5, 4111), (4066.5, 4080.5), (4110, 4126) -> 3.82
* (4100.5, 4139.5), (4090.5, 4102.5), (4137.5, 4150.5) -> 1.57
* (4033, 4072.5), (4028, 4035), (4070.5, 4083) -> 0.14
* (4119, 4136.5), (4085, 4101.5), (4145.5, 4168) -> -1.41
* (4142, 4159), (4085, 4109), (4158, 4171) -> -1.36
